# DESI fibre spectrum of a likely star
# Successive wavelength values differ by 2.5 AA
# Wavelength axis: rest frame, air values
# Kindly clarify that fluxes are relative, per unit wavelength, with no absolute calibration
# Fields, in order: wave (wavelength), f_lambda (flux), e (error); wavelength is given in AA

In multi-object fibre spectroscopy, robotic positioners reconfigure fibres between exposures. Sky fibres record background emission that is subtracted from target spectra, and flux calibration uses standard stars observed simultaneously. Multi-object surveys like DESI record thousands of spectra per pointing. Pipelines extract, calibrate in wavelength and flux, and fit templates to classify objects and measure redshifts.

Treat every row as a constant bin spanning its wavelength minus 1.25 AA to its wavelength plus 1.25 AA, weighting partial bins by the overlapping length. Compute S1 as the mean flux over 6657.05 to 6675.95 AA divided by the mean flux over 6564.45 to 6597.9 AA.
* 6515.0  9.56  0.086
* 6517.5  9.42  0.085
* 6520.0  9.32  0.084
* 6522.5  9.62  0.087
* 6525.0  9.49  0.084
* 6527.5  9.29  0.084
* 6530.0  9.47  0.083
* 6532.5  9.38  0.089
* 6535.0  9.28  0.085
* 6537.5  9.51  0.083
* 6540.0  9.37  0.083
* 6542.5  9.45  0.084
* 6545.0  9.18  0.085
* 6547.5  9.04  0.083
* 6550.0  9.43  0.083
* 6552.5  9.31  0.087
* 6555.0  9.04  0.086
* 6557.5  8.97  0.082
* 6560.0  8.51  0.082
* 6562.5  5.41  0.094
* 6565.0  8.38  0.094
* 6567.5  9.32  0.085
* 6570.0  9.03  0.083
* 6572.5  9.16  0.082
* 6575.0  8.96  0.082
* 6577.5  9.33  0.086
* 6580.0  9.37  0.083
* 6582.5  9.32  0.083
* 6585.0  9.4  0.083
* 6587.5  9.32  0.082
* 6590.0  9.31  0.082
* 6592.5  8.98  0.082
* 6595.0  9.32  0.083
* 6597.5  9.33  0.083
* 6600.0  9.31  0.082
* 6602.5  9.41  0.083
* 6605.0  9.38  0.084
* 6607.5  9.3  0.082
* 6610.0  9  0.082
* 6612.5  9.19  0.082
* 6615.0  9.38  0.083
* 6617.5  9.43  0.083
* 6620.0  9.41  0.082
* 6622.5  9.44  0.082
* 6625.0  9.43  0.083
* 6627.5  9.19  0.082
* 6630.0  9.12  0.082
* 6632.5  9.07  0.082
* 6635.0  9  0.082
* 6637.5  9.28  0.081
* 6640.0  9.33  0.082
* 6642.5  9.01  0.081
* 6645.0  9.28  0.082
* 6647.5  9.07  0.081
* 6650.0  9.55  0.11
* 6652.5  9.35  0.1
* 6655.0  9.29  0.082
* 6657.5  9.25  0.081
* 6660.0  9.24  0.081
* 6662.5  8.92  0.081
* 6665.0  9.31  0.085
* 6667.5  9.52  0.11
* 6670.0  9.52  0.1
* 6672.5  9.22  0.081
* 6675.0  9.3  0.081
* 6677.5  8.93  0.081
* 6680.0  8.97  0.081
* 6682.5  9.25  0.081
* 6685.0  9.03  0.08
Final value 1.01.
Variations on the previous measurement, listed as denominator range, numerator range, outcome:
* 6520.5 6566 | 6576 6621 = 1.03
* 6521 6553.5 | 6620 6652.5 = 0.99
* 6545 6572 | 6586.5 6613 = 1.07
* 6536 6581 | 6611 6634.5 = 1.04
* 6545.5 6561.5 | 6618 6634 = 1.03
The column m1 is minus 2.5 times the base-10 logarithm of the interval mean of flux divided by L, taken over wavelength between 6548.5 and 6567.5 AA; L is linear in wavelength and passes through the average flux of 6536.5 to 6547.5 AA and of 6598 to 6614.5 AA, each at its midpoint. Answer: 0.10 mag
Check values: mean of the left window 9.34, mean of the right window 9.27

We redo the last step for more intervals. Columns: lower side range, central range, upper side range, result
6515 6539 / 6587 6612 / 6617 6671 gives 0.008 mag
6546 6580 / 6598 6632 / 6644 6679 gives -0.031 mag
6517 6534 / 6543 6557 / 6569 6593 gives 0.016 mag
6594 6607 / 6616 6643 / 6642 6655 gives 0.005 mag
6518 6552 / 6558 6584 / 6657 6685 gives 0.076 mag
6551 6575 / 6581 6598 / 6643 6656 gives -0.057 mag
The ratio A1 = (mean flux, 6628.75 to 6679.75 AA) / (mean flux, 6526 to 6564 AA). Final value 1.03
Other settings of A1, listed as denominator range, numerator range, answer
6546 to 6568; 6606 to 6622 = 1.08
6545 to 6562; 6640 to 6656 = 1.04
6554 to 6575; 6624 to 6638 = 1.08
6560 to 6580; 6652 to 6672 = 1.09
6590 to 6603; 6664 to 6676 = 1.01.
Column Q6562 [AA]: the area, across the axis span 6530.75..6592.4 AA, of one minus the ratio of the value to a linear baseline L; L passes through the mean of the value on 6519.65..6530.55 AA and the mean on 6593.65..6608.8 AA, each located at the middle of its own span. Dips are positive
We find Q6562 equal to 2.36 AA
